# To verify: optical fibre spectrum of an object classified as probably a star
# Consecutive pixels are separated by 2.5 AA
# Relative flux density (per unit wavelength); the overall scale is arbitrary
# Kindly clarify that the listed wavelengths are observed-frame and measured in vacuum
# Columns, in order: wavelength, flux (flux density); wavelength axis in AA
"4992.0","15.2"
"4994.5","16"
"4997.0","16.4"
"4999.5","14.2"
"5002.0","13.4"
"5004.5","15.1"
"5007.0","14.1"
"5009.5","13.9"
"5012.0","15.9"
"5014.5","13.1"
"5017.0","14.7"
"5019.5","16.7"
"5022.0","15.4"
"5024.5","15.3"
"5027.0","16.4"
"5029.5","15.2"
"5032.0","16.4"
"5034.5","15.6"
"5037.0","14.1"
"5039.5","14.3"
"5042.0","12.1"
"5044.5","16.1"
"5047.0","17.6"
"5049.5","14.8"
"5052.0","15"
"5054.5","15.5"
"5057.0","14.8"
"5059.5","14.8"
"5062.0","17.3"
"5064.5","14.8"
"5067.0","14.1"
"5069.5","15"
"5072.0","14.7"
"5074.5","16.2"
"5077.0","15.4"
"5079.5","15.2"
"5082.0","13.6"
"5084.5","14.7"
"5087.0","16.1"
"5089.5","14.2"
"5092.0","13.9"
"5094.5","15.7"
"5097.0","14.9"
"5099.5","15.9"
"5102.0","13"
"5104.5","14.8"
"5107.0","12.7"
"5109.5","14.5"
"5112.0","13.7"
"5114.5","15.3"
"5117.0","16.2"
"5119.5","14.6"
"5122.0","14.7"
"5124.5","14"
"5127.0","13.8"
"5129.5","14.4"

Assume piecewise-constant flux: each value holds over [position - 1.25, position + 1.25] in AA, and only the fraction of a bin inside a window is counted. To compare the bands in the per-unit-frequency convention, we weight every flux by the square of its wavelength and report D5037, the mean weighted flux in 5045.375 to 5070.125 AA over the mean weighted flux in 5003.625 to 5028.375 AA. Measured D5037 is 1.04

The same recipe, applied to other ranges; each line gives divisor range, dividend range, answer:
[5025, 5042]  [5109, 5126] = 1.01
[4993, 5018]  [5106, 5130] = 1.03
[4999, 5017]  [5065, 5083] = 1.07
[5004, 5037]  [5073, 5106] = 1.01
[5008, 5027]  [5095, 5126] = 1.00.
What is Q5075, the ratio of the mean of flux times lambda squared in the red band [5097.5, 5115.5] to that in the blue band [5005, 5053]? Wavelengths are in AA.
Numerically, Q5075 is 0.98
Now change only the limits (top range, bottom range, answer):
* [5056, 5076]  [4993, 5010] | 1.06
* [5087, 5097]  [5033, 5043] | 1.07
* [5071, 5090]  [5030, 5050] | 1.01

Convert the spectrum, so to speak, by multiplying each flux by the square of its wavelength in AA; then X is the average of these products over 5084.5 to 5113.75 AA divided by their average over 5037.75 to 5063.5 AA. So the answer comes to 0.97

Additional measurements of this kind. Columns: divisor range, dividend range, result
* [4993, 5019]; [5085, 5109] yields 1.03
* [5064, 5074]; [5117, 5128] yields 1.00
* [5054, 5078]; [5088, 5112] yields 0.96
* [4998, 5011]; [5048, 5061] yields 1.08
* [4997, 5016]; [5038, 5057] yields 1.06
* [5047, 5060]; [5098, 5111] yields 0.95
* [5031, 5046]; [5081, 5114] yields 1.00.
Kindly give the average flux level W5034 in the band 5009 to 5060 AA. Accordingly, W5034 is 15.2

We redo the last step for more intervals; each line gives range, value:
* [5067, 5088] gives 15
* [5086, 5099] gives 15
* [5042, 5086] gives 15.2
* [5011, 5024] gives 15.2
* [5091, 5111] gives 14.4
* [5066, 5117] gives 14.7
